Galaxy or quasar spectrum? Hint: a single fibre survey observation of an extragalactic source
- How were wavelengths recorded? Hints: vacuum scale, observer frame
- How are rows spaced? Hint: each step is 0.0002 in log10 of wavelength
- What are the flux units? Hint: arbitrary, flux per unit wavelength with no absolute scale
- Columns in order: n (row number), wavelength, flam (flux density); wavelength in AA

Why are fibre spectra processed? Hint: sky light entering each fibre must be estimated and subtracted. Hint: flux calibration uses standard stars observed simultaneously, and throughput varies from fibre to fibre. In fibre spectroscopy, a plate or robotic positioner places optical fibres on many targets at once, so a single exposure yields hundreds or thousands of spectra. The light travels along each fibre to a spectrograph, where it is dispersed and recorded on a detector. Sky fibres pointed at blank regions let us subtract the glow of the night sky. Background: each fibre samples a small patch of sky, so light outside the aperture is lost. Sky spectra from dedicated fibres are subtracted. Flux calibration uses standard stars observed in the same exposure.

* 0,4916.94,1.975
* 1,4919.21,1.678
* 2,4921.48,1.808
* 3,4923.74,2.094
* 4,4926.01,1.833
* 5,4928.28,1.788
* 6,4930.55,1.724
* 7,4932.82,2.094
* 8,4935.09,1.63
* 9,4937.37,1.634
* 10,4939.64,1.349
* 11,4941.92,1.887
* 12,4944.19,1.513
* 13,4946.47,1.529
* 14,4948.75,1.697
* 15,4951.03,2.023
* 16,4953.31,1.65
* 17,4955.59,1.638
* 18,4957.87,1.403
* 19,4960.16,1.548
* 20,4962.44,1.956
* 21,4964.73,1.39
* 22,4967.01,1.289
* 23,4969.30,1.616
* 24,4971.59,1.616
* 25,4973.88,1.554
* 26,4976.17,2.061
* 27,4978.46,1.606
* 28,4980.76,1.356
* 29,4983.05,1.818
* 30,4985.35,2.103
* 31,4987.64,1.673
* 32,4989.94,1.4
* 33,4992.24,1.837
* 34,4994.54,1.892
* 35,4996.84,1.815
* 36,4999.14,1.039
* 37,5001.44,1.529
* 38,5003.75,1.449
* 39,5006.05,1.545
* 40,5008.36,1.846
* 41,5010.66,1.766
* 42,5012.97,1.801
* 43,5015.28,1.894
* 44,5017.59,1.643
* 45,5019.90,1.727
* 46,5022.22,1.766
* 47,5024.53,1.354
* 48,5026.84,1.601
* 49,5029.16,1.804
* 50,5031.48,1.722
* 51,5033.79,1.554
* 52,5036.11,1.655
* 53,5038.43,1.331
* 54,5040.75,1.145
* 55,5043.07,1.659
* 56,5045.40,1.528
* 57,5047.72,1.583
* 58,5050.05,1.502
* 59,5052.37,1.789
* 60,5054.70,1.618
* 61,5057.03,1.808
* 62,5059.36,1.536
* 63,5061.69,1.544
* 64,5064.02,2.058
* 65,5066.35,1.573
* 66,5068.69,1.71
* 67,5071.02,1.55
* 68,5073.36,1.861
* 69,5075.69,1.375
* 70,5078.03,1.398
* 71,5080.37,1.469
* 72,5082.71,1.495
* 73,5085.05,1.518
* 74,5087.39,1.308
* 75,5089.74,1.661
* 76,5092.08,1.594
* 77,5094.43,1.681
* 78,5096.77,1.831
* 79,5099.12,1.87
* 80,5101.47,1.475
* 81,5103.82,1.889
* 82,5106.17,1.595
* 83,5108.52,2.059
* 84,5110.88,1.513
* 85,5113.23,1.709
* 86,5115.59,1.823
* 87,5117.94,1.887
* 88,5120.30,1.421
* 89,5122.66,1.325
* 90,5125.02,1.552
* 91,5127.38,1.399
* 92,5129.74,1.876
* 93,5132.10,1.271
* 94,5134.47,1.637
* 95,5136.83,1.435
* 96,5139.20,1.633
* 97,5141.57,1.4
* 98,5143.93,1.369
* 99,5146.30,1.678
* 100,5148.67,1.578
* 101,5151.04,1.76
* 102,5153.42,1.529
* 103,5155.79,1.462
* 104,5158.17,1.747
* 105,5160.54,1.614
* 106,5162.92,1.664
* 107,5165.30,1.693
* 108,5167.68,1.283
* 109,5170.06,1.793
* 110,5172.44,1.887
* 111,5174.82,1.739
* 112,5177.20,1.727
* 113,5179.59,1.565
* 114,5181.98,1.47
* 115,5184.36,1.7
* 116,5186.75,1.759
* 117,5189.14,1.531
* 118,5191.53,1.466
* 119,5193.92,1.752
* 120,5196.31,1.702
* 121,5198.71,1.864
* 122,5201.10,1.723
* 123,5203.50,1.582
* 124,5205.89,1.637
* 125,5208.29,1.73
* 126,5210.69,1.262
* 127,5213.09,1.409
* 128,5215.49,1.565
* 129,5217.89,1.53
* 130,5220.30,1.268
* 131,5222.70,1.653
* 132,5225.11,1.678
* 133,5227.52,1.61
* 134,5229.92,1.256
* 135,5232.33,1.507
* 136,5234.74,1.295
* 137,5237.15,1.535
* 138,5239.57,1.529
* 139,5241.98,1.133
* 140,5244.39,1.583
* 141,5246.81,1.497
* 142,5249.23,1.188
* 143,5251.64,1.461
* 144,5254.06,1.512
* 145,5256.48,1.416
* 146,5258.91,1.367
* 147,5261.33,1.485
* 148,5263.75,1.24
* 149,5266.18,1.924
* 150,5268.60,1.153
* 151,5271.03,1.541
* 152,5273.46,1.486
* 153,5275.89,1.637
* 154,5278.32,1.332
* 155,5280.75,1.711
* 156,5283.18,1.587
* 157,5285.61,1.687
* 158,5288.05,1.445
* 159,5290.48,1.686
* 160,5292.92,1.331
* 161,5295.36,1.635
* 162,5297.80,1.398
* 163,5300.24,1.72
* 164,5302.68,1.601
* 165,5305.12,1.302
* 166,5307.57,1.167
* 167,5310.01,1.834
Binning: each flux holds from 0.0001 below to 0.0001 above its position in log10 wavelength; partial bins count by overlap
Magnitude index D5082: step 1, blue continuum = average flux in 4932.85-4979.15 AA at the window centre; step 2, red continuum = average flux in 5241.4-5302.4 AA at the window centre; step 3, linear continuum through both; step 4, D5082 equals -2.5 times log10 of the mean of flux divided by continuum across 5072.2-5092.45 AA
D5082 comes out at 0.04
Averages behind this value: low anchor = 1.64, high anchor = 1.49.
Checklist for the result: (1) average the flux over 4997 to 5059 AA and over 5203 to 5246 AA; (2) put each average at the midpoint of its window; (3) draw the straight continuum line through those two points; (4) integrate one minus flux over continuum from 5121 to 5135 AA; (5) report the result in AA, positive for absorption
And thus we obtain 0.4 AA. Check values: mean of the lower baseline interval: 1.6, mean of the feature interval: 1.5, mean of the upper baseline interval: 1.49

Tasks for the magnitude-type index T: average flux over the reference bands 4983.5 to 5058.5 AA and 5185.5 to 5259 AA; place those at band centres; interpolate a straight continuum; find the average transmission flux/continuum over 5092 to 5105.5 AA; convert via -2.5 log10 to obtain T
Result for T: -0.09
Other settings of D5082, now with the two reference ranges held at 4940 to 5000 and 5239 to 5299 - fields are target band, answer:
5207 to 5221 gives 0.03 mag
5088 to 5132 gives -0.06 mag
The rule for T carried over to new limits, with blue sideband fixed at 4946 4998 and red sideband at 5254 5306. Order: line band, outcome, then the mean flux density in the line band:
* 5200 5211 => -0.04 mag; 1.61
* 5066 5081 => 0.04 mag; 1.56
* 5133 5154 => 0.02 mag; 1.55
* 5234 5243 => 0.11 mag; 1.38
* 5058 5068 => -0.04 mag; 1.68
